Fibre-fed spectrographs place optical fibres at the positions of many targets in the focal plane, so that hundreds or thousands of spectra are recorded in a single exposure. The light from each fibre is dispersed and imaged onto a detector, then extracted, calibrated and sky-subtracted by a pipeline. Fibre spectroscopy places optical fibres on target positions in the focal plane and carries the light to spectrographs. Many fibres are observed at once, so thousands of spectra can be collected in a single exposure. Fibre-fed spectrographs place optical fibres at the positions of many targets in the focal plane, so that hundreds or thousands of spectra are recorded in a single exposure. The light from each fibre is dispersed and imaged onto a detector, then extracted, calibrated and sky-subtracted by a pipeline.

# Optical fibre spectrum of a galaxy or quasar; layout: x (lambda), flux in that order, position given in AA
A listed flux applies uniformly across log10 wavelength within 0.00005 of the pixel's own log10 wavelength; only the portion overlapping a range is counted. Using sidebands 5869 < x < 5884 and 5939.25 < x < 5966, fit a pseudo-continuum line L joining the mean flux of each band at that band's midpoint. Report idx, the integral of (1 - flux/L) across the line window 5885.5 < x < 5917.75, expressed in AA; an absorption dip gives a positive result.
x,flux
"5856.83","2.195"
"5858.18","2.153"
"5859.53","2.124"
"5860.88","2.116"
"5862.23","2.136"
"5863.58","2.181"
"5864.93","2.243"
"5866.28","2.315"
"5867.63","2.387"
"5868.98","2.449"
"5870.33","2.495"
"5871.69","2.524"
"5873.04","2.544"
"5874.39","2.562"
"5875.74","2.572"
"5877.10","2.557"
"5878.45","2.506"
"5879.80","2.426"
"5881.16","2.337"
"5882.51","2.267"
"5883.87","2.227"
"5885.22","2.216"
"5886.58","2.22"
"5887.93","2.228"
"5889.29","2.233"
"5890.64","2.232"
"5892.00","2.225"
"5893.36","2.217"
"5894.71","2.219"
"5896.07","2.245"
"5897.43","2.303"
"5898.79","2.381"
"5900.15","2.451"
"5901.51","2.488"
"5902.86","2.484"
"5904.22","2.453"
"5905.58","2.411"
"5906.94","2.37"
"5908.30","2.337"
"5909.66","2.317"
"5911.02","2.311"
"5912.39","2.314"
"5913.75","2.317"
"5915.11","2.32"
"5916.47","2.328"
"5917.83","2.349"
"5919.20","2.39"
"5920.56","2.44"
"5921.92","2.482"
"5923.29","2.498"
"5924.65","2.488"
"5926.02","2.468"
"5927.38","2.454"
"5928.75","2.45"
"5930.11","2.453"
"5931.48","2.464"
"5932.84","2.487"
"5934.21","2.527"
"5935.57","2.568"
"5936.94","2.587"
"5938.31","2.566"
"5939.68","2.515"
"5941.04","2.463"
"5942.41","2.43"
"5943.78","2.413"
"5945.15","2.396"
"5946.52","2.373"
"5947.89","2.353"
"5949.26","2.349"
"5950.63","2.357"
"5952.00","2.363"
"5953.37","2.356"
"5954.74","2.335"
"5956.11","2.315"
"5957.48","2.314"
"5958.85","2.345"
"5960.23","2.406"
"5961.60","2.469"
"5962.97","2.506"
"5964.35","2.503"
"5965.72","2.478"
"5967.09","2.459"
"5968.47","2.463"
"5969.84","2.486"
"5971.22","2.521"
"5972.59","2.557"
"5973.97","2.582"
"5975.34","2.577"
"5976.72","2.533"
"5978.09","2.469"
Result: 1.6 AA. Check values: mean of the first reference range 2.46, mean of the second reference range 2.4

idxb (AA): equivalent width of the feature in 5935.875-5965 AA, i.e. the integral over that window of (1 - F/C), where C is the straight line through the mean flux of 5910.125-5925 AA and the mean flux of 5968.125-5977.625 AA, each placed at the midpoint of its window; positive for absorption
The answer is 0.65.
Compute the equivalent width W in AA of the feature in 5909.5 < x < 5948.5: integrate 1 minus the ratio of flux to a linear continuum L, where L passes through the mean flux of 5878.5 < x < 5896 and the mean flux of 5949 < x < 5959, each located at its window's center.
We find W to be -2.0 AA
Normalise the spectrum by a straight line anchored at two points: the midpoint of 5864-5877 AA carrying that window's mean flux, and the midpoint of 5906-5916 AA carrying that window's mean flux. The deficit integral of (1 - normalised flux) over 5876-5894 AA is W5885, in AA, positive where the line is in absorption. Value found 0.8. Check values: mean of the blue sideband 2.45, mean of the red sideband 2.33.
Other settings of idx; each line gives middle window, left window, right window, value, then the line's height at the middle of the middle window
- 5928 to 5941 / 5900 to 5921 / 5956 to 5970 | -0.58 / 2.4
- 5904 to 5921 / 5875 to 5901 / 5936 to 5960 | 0.00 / 2.35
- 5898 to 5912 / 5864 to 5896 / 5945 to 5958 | -0.27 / 2.35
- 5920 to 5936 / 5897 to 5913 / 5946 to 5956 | -0.75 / 2.37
